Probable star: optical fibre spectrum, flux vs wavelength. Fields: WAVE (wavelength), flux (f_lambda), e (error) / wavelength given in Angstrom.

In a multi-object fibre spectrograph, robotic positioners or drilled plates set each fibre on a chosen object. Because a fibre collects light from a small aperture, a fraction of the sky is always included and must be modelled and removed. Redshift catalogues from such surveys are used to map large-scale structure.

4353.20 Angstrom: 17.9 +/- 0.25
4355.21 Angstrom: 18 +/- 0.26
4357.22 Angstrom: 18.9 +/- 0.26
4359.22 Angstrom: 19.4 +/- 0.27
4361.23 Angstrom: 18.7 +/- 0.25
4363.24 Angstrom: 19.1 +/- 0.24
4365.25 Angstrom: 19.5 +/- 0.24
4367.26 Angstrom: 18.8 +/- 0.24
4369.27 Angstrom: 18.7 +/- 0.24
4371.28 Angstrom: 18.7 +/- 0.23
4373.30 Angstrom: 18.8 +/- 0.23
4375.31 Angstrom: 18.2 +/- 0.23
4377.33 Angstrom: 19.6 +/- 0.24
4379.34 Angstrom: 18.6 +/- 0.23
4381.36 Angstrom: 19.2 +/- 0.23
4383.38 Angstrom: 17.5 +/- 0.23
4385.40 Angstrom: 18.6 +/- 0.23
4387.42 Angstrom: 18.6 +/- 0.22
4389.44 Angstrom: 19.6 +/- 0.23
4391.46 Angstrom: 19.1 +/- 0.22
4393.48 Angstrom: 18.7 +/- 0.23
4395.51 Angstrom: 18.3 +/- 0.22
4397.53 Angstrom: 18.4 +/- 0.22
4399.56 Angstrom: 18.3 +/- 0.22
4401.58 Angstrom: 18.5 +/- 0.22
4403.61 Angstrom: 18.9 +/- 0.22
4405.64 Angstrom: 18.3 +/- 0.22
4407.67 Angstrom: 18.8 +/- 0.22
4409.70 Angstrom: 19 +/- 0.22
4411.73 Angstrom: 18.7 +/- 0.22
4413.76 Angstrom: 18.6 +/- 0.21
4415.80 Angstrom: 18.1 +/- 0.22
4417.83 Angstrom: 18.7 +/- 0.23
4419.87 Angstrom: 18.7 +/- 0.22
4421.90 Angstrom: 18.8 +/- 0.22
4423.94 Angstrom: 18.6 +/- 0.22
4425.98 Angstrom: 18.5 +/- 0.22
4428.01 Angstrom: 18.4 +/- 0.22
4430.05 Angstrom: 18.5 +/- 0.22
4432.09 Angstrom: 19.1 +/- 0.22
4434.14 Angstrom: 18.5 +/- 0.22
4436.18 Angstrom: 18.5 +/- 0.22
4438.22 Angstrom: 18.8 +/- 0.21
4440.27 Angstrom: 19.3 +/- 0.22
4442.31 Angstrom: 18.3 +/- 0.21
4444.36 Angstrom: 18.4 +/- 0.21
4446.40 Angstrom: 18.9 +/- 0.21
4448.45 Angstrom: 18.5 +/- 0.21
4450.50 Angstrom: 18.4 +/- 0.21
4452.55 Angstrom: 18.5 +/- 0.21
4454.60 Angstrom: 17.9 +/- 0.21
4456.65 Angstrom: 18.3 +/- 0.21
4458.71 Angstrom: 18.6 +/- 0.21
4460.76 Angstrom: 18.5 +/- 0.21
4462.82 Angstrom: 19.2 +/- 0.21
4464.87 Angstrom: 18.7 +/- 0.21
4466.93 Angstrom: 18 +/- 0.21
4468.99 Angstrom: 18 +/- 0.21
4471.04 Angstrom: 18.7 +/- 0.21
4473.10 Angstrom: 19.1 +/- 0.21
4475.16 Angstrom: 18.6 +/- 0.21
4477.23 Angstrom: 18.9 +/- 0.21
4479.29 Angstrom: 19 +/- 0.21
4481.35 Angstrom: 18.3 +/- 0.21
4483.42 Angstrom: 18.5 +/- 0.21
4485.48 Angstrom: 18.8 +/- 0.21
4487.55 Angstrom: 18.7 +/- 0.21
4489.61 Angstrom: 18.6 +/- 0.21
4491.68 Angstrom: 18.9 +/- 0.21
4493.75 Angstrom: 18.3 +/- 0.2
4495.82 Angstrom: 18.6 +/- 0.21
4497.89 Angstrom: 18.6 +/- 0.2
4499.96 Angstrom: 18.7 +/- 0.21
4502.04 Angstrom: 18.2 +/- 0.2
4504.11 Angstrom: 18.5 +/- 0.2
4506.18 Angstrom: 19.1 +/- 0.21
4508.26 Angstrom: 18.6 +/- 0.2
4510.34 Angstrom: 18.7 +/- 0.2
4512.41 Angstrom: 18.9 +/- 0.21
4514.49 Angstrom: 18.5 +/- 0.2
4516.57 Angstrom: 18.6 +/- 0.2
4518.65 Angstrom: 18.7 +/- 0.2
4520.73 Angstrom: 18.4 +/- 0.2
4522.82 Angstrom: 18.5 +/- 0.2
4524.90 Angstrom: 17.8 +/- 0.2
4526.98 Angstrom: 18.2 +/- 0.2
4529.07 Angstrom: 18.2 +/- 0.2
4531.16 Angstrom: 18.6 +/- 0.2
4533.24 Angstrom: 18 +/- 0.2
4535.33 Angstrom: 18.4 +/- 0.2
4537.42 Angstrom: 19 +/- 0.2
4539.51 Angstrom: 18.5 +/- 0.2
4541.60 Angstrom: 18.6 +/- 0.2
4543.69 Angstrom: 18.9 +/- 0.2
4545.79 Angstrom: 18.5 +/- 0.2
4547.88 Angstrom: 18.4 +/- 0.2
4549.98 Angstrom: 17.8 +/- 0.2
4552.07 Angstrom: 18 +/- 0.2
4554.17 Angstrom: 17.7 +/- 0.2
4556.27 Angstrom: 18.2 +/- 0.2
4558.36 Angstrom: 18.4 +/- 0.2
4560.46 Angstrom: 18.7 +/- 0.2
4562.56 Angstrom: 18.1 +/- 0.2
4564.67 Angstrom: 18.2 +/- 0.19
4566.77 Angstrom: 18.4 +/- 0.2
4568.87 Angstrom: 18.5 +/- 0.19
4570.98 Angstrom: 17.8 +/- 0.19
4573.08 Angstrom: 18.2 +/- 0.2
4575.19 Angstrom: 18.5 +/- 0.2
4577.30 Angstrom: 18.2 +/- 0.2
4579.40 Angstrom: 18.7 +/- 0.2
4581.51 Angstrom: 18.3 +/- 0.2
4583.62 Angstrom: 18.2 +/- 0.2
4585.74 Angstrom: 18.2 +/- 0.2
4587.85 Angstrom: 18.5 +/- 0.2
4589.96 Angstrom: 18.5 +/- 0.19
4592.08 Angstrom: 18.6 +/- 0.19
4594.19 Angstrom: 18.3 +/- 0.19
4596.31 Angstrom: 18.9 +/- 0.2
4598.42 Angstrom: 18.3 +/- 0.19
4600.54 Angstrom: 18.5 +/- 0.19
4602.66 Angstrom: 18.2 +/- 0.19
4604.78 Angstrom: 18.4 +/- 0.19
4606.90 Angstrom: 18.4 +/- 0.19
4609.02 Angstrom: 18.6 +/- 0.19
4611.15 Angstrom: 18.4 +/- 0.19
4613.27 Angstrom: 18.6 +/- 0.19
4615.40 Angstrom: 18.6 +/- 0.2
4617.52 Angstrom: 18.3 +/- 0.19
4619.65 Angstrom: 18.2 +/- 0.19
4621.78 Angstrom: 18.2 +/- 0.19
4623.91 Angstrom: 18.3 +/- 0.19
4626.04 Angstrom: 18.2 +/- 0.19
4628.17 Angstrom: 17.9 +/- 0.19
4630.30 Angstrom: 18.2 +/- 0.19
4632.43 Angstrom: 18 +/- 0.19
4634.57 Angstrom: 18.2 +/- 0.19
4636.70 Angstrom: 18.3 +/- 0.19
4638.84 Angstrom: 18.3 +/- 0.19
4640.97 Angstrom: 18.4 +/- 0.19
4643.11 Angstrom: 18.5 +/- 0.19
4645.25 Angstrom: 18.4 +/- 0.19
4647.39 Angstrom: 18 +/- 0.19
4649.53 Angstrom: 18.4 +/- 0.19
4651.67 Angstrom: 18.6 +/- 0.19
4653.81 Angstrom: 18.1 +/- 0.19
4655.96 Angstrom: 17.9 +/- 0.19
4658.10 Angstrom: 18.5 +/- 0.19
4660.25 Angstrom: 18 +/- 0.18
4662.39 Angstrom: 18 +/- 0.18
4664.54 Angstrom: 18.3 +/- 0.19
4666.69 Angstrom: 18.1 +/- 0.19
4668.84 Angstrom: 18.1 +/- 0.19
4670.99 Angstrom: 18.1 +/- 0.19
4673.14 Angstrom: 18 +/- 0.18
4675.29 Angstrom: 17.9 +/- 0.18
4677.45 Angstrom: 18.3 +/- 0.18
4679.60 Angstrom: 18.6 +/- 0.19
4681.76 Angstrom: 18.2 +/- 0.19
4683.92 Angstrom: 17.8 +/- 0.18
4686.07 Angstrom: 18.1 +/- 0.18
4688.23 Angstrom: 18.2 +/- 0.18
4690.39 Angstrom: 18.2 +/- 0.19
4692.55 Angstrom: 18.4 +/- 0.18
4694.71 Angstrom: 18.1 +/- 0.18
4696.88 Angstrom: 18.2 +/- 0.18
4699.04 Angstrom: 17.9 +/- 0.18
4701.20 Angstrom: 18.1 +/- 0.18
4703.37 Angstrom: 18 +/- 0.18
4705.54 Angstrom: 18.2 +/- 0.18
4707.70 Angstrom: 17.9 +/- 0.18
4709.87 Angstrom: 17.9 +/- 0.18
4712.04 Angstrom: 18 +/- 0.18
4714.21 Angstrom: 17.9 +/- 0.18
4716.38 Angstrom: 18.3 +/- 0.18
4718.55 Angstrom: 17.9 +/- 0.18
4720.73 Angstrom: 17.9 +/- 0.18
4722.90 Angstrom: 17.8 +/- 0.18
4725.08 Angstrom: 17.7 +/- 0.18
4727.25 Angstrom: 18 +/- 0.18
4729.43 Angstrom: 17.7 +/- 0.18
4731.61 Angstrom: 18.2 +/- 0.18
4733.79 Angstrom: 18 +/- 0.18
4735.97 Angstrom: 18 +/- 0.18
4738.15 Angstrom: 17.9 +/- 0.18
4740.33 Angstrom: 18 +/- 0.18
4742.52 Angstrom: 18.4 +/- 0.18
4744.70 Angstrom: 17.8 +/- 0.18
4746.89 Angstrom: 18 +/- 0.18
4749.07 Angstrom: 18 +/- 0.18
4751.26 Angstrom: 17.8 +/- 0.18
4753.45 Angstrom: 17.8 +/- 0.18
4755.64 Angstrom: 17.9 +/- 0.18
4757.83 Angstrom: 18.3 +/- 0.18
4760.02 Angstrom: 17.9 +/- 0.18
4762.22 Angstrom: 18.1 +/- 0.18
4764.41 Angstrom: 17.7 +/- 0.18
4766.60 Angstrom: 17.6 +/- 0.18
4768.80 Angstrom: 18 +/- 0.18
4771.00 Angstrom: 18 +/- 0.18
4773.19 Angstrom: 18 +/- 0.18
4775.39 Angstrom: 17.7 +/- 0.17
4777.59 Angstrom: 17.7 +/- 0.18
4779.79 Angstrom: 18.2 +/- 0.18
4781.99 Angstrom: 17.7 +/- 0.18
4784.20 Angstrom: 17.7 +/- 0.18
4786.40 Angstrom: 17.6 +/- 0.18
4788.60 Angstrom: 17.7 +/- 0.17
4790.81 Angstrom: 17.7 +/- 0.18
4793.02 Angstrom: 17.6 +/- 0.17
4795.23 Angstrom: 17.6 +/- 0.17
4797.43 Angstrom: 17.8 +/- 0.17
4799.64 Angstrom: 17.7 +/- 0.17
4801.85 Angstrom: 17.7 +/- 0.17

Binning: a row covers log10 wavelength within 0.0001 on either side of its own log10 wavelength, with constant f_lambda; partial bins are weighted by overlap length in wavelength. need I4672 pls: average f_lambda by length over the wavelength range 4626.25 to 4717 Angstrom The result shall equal 18.2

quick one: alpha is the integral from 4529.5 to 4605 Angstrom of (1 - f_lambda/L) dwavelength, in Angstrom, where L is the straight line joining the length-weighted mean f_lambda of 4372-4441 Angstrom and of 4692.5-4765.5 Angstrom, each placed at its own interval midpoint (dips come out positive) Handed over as -0.2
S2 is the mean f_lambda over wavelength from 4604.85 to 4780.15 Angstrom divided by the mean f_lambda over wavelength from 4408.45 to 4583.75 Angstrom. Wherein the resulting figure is 0.98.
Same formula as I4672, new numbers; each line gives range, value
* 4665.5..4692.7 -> 18.1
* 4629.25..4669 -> 18.2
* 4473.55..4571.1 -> 18.5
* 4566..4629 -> 18.4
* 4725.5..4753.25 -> 18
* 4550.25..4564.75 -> 18.2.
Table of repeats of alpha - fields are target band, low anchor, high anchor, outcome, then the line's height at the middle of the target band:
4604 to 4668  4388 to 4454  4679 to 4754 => -0.3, 18.2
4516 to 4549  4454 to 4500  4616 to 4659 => 0.0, 18.5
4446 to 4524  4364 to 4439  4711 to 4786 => -0.4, 18.5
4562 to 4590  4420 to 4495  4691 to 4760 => 0.0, 18.3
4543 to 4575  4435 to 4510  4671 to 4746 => 0.2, 18.4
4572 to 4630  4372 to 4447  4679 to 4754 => -0.4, 18.3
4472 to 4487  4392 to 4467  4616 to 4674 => -0.2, 18.5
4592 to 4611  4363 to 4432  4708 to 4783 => -0.2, 18.2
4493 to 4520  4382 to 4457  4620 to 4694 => -0.2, 18.4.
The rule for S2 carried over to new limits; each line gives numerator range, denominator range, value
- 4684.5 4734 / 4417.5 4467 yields 0.97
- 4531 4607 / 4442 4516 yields 0.99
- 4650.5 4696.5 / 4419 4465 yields 0.98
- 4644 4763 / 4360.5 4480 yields 0.97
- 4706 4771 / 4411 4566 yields 0.97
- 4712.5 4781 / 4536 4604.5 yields 0.98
